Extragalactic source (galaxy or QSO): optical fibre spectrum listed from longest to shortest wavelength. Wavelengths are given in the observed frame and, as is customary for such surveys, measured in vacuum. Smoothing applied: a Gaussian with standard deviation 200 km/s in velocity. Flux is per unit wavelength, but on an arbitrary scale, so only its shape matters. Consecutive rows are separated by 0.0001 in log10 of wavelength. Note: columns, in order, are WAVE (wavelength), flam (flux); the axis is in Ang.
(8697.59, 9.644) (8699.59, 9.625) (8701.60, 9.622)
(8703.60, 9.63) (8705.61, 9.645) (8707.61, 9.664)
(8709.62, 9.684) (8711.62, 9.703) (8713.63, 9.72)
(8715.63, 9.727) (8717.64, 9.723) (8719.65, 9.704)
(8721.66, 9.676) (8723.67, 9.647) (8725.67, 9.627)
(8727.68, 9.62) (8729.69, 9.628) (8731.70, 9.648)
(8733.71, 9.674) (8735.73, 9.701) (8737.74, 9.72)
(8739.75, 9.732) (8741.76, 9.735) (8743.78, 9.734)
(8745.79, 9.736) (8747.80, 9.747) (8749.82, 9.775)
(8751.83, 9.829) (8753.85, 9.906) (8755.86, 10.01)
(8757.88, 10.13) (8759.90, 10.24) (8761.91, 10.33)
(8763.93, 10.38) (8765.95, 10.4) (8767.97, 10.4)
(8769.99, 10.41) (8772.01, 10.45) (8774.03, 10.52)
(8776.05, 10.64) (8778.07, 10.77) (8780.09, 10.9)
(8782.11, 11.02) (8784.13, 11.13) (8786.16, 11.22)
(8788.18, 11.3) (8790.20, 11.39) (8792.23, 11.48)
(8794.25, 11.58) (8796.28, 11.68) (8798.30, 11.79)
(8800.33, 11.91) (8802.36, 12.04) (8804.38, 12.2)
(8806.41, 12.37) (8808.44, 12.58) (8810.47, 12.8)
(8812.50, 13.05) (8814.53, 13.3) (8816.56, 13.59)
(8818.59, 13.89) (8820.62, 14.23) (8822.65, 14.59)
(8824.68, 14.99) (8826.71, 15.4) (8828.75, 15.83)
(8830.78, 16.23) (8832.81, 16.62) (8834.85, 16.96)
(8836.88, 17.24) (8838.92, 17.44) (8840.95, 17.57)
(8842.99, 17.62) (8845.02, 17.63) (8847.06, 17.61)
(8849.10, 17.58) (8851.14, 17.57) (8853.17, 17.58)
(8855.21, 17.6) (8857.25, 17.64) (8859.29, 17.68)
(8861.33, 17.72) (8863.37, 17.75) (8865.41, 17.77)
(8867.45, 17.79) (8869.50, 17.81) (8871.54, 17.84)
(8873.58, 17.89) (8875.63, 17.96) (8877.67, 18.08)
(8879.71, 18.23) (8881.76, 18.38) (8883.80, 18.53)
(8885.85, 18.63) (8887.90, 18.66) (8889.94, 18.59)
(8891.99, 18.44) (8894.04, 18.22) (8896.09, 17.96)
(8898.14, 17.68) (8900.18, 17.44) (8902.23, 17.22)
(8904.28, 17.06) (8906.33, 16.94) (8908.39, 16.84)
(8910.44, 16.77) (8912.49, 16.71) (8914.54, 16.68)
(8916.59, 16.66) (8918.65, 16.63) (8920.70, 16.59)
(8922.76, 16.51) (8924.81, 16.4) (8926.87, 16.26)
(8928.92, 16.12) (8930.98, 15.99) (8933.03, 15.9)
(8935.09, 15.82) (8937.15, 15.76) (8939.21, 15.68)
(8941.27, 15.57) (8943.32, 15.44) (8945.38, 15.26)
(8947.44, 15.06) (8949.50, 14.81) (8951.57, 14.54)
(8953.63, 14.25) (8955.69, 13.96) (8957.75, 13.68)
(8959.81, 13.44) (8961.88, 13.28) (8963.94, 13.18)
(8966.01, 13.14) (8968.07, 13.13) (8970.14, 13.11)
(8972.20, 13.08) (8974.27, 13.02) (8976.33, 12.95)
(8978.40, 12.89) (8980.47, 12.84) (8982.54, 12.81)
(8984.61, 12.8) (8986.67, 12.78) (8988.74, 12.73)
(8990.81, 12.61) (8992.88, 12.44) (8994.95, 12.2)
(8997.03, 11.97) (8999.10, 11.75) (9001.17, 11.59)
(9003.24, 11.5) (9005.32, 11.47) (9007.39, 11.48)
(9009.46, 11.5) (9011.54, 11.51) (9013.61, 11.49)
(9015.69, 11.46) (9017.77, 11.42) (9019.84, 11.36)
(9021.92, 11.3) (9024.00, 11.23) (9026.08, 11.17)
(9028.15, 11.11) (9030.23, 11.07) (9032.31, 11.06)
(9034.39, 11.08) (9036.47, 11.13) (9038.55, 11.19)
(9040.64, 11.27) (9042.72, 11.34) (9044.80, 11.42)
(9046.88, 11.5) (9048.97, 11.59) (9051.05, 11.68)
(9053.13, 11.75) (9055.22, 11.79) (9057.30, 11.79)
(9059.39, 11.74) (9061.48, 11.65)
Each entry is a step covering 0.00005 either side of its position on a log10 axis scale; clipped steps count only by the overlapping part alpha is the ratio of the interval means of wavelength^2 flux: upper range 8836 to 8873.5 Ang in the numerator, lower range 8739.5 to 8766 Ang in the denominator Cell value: 1.81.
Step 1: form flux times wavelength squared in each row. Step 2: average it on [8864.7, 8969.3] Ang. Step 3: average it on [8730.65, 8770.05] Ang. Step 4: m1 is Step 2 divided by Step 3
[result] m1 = 1.71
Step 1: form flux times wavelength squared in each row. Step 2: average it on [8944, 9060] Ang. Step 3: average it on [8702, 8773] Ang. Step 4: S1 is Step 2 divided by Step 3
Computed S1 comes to 1.3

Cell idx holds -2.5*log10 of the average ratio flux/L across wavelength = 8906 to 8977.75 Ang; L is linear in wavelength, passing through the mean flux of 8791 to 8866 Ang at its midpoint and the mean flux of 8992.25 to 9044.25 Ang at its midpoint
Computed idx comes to -0.16 mag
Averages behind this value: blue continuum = 15.2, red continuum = 11.4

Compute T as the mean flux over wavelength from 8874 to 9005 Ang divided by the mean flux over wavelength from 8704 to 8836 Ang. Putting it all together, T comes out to 1.35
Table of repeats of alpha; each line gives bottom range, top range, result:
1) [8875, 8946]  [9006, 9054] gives 0.69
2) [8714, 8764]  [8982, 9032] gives 1.27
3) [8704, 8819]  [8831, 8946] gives 1.66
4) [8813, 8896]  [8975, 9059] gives 0.71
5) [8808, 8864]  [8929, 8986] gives 0.90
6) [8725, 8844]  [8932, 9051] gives 1.11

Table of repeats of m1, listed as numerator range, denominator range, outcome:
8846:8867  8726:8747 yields 1.87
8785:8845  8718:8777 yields 1.42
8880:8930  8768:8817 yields 1.53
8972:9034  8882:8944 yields 0.72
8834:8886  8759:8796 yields 1.67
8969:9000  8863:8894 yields 0.71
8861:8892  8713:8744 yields 1.94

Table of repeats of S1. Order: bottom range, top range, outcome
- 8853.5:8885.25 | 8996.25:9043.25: 0.66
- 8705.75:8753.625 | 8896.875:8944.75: 1.77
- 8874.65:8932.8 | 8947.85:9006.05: 0.76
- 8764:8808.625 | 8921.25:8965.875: 1.39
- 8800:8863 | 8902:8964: 1.03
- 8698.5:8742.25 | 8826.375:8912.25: 1.88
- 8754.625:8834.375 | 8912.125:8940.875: 1.37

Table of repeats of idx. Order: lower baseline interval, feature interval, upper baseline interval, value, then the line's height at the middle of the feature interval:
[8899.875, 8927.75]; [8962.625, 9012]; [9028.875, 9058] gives 0.105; 13.7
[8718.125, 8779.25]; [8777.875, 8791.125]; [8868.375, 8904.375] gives 0.089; 12.1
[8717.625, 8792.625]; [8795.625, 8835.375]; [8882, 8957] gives -0.100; 12.5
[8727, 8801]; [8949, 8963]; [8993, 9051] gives -0.241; 11.2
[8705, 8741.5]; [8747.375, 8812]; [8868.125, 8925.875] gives 0.116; 12.2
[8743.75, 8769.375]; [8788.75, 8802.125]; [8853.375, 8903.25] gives 0.085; 12.6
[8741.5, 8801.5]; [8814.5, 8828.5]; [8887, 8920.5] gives -0.098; 13.2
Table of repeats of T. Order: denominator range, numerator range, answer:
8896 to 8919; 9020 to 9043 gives 0.66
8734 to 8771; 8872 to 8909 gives 1.80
